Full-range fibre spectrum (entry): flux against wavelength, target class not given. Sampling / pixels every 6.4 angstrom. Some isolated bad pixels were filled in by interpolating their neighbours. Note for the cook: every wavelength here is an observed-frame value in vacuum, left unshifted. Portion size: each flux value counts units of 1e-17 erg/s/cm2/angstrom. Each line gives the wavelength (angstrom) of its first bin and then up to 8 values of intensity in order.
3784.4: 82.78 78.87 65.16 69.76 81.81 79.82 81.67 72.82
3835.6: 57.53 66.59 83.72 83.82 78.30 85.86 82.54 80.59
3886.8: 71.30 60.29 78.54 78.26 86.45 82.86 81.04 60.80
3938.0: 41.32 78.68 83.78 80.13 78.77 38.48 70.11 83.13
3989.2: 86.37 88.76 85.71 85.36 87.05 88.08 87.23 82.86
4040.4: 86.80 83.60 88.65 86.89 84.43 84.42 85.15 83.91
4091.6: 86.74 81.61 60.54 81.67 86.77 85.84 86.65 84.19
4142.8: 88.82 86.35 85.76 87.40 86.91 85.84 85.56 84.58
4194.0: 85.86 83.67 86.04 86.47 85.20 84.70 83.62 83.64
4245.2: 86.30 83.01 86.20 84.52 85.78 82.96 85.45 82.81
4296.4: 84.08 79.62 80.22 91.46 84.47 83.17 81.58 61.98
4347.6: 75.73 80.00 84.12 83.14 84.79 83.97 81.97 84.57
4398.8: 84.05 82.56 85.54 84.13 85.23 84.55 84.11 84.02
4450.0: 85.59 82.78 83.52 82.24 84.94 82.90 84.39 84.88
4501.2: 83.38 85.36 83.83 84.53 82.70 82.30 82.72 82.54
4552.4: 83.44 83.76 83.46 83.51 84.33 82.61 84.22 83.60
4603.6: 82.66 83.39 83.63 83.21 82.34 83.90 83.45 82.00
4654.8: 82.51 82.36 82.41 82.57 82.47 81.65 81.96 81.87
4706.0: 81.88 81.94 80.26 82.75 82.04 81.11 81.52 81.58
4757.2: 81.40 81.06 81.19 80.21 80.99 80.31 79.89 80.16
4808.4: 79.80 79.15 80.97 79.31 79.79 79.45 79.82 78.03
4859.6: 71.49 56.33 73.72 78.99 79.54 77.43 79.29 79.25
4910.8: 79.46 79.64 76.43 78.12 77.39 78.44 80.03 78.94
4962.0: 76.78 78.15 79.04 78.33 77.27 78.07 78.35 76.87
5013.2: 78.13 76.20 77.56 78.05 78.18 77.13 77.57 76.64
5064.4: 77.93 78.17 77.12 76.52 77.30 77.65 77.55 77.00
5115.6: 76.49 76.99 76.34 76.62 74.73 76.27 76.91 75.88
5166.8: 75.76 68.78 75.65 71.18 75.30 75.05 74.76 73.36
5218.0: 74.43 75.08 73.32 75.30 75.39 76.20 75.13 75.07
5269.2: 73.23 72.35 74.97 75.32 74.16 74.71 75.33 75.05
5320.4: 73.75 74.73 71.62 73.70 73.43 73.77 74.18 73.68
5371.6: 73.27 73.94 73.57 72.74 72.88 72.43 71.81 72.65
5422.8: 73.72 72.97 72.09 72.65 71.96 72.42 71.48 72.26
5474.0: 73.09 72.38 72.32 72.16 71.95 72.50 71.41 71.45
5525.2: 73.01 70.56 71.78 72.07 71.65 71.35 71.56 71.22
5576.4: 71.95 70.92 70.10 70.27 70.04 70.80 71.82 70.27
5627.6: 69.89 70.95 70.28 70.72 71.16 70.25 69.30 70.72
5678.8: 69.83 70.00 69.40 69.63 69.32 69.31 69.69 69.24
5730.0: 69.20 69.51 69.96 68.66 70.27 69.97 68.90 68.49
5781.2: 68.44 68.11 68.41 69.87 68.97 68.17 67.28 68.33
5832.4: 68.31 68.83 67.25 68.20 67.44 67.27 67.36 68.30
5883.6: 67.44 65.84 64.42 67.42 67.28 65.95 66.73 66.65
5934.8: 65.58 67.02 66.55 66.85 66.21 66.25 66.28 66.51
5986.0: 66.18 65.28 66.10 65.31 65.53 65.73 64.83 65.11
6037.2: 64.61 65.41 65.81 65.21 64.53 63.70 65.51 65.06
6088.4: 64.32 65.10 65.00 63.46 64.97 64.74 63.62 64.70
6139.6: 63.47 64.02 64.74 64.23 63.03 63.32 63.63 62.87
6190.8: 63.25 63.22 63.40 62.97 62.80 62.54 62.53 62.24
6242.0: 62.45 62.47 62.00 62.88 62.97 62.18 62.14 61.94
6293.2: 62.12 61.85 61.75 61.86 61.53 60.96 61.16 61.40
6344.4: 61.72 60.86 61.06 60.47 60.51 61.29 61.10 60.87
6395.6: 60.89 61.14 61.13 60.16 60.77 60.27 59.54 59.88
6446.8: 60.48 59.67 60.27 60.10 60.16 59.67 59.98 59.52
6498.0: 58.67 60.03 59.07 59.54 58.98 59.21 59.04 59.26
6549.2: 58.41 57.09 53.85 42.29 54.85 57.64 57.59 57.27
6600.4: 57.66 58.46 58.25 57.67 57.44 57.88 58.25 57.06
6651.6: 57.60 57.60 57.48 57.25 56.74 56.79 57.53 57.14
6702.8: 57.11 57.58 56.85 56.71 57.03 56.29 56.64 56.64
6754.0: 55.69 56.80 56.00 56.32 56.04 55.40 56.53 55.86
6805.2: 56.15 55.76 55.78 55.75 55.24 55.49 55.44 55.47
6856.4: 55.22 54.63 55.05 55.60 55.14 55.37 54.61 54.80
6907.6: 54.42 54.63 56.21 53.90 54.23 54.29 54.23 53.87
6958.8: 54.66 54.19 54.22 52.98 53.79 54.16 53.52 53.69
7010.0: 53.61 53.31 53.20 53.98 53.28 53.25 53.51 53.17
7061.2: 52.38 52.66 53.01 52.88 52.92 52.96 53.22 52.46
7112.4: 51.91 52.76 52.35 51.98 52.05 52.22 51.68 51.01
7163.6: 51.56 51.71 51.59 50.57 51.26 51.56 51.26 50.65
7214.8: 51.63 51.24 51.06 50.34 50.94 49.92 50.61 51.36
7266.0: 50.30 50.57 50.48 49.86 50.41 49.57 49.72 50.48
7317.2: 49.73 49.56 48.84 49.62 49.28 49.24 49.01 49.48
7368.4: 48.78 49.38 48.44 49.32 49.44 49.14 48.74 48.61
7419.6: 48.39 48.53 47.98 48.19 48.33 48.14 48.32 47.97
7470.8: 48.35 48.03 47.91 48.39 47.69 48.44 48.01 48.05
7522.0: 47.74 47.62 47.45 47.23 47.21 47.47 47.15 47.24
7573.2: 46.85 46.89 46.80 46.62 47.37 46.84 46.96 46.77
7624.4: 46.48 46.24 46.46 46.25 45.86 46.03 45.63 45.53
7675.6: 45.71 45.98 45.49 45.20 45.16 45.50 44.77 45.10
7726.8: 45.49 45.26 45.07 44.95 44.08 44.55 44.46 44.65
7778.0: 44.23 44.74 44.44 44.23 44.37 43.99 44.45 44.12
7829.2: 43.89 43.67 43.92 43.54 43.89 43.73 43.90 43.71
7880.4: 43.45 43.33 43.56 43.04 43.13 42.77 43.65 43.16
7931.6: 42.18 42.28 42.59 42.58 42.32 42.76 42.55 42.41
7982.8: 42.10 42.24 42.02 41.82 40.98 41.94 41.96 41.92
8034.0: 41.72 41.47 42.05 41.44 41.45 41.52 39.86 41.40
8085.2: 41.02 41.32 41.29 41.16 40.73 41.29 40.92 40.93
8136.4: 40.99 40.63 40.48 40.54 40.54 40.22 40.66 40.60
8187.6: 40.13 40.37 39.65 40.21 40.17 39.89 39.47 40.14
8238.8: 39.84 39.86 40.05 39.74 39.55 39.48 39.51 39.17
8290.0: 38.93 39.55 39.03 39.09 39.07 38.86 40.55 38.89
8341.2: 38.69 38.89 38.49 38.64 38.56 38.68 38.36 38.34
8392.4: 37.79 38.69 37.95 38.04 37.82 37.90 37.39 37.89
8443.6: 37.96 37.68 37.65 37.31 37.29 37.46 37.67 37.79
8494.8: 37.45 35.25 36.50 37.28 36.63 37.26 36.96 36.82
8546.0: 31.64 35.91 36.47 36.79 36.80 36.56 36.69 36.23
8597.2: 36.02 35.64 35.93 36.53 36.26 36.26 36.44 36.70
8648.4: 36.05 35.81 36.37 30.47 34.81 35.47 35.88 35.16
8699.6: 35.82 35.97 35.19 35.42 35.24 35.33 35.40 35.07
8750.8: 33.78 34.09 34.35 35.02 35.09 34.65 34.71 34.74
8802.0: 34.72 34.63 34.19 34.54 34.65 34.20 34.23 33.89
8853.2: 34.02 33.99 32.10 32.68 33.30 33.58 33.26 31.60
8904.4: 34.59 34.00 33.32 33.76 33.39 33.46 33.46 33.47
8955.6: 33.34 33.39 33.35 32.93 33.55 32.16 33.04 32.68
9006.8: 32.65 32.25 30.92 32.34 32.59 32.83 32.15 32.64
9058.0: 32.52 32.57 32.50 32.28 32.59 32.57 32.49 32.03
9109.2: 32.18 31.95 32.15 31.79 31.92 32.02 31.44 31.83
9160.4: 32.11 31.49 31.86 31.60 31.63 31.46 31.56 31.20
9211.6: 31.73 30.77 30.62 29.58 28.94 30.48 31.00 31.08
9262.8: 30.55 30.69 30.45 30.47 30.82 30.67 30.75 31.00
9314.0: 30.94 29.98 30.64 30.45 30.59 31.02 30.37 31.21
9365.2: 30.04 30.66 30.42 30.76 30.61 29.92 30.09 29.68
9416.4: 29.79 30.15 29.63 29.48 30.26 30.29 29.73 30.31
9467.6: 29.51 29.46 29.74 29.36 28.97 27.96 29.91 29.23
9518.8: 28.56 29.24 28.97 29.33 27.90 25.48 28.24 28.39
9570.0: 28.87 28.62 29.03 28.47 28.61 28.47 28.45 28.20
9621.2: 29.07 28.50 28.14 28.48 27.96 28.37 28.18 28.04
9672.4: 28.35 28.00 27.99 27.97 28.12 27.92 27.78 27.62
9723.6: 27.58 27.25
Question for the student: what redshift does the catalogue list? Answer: 0.00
